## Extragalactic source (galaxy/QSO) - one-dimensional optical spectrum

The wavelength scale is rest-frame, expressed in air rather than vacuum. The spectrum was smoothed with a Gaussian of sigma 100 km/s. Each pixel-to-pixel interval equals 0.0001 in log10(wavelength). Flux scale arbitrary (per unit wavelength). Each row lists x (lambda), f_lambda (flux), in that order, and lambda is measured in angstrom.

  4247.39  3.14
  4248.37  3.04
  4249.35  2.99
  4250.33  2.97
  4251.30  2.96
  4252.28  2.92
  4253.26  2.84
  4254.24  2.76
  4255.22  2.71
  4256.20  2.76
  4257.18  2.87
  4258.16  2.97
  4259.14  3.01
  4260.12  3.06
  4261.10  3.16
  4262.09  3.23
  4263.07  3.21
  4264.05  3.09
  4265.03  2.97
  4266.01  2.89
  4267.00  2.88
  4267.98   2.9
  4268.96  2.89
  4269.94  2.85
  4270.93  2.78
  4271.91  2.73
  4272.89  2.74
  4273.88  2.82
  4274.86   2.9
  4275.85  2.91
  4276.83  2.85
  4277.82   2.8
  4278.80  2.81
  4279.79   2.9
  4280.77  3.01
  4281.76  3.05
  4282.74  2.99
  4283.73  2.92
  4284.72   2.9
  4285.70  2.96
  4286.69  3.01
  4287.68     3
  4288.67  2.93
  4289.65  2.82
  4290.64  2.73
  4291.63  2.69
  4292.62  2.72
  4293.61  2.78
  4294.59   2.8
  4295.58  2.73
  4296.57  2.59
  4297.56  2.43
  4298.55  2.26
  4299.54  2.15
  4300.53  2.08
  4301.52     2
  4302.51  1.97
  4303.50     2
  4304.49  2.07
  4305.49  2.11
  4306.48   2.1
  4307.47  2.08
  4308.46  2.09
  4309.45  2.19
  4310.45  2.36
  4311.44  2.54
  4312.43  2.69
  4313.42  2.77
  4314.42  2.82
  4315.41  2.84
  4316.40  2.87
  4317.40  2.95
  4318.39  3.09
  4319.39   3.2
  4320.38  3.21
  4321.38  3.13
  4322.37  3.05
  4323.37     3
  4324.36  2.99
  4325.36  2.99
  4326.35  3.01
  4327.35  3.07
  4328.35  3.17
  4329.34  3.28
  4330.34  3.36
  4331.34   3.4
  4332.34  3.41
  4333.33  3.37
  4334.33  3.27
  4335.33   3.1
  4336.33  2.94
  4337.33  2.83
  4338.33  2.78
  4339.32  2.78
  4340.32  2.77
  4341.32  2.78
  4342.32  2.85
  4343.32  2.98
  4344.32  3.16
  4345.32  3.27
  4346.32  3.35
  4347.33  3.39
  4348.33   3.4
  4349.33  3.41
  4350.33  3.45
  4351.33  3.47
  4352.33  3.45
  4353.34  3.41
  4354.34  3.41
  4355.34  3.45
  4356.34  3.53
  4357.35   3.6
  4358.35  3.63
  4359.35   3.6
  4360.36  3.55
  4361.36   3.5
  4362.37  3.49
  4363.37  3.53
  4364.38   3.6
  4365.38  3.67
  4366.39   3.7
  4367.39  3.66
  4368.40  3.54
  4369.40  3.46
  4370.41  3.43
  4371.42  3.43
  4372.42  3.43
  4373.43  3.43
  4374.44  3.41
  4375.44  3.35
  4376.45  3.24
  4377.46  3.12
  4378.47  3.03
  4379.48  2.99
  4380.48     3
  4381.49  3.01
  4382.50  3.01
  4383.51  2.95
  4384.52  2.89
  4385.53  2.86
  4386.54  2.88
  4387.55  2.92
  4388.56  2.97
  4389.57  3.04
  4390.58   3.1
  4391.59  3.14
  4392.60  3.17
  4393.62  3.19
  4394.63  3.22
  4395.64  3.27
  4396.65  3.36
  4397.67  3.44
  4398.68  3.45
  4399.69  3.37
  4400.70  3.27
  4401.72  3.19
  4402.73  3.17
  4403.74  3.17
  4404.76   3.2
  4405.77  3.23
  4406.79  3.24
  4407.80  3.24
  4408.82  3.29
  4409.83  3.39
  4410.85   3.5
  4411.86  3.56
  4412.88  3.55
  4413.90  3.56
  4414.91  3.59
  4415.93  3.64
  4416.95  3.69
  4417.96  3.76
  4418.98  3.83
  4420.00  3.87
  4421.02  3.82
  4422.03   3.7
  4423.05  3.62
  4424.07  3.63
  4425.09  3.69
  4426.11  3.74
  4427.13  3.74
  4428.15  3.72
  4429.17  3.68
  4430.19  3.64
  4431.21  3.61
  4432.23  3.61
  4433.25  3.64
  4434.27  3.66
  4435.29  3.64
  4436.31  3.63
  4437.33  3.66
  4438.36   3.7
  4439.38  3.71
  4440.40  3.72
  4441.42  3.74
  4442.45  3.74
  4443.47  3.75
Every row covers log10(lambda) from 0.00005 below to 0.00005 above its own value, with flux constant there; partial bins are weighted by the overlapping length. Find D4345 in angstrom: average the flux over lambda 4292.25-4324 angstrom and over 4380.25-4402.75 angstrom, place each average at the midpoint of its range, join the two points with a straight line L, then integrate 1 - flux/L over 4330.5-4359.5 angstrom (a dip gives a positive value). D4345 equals -4.5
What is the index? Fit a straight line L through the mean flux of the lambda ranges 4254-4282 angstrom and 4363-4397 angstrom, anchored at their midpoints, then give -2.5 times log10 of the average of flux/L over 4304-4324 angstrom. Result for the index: 0.147 mag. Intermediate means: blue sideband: 2.91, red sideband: 3.23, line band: 2.66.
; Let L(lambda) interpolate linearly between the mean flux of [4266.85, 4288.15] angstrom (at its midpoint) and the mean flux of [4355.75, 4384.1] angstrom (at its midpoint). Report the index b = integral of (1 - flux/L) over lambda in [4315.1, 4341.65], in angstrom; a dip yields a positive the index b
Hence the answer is 0.8 angstrom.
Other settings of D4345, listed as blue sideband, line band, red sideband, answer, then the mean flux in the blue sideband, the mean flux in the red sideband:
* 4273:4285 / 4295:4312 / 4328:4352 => 4.4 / 2.9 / 3.17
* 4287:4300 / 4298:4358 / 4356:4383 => 2.1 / 2.67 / 3.4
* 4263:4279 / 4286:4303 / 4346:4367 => 2.6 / 2.88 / 3.51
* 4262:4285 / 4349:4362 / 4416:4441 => -0.7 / 2.91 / 3.7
